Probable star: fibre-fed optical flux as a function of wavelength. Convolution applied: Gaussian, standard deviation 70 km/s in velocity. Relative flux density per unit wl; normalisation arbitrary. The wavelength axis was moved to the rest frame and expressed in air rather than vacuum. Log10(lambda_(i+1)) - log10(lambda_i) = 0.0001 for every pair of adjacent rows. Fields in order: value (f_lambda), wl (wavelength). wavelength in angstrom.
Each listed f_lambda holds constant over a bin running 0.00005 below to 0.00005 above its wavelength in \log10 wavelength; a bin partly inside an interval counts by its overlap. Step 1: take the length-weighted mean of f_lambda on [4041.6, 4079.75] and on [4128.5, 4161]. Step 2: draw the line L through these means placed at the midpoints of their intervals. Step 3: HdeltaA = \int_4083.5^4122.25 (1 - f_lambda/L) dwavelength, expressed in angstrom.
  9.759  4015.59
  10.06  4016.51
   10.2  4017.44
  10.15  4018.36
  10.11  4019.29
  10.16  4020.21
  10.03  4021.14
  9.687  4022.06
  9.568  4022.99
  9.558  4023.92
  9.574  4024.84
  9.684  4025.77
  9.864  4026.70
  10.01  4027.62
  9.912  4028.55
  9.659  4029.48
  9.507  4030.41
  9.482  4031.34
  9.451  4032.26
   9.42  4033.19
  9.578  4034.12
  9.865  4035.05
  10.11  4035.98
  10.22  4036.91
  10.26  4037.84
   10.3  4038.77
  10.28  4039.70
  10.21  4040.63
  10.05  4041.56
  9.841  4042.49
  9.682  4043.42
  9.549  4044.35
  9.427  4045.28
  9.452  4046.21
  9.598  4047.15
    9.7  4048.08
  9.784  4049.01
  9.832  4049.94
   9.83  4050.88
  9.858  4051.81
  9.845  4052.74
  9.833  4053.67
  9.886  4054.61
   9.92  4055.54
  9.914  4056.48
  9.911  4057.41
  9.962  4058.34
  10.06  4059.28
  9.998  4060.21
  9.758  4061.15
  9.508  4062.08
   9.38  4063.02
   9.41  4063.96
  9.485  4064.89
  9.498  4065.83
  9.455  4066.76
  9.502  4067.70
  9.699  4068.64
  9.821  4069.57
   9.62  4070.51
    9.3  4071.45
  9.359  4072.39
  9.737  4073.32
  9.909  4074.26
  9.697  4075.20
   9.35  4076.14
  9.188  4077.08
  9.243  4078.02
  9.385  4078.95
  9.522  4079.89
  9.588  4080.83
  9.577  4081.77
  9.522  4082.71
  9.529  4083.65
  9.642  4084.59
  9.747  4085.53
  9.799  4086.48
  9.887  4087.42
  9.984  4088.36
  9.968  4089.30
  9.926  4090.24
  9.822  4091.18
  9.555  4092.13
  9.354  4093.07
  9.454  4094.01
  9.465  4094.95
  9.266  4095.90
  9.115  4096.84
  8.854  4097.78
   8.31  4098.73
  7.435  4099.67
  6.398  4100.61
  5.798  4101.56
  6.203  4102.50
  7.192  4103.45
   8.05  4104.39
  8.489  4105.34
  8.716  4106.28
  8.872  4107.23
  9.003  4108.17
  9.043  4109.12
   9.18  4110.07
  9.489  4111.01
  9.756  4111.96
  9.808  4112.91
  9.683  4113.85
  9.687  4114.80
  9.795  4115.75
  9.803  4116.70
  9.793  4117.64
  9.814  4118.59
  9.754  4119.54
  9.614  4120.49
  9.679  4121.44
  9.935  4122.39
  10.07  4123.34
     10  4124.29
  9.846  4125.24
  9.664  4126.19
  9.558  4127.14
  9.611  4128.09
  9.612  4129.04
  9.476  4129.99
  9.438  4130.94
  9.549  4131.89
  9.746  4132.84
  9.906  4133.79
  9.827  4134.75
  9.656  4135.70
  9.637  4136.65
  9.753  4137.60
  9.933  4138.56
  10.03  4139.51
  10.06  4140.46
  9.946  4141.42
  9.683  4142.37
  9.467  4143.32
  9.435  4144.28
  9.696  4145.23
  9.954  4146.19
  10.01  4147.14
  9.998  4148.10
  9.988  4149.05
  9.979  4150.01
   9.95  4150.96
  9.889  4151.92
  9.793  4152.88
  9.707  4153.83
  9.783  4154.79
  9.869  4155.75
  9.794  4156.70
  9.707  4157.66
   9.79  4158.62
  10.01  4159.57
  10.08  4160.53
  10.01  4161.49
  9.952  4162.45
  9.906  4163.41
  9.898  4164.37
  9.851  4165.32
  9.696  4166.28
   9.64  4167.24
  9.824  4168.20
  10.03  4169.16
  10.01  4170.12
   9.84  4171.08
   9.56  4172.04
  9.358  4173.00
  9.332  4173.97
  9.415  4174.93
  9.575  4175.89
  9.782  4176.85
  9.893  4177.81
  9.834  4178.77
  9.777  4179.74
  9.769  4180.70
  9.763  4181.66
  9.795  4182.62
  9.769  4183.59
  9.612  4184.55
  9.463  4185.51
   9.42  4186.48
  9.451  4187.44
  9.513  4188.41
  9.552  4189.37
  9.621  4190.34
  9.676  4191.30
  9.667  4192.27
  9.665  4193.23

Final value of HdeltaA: 2.5 angstrom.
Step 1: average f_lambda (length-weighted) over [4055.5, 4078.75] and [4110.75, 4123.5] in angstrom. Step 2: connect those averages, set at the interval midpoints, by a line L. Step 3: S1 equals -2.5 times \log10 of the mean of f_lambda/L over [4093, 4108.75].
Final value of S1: 0.18 mag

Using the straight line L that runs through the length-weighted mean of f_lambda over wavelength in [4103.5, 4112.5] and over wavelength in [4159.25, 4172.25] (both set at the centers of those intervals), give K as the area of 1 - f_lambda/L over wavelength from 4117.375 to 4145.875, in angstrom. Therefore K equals -1.4 angstrom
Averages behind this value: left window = 8.88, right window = 9.88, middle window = 9.74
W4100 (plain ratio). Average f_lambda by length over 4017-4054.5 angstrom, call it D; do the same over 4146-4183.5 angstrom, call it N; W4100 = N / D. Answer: 1.00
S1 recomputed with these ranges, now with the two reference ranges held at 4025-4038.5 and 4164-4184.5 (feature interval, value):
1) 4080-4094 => 0.01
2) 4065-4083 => 0.03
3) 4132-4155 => -0.01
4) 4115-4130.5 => 0.00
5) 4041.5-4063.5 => 0.00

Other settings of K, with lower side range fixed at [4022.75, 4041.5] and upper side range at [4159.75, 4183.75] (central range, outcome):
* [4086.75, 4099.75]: 0.6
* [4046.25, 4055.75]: 0.0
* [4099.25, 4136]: 2.4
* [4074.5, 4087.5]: 0.4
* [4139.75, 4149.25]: 0.0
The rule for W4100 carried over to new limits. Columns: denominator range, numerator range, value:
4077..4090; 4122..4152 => 1.02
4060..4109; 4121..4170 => 1.07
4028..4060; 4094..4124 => 0.91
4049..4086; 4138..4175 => 1.02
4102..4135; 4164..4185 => 1.04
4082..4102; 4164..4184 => 1.07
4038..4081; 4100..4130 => 0.94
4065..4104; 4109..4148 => 1.06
